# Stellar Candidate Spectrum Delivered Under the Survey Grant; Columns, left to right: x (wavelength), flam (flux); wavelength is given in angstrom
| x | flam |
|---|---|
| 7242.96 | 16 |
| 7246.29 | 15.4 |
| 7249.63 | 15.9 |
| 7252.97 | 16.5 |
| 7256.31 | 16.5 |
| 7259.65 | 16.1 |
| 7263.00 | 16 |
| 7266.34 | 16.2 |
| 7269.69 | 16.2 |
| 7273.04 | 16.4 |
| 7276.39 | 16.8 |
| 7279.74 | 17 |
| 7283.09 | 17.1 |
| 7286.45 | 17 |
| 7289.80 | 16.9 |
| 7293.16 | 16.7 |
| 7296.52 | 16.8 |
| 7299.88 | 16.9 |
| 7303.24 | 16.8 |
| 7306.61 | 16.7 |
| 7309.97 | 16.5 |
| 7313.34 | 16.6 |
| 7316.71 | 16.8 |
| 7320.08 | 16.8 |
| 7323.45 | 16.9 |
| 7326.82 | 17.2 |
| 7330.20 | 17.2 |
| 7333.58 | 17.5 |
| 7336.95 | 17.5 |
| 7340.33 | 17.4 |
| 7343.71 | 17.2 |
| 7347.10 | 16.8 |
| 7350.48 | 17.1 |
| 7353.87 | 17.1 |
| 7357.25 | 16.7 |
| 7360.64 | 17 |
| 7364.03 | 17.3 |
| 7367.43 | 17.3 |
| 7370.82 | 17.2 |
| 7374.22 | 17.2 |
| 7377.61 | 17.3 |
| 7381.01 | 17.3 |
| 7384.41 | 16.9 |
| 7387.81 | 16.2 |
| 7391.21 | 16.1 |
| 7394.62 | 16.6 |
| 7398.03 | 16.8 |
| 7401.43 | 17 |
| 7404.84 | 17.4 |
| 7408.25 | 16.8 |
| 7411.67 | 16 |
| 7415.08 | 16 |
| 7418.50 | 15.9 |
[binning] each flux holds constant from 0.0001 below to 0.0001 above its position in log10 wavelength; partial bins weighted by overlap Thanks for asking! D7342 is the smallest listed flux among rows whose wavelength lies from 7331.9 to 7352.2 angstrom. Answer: 16.8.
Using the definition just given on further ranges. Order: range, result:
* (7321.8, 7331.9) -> 16.9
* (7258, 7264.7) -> 16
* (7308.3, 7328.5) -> 16.5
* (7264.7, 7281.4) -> 16.2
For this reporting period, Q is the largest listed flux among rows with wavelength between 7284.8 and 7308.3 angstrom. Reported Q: 17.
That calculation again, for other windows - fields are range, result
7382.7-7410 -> 17.4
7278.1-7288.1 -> 17.1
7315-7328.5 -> 17.2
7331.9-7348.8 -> 17.5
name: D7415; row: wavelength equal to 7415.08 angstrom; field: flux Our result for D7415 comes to 16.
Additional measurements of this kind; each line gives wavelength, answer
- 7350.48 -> 17.1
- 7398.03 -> 16.8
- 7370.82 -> 17.2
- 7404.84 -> 17.4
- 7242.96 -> 16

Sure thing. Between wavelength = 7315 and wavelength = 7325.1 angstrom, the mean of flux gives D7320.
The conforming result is 16.8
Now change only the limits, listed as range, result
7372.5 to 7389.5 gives 17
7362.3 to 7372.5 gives 17.3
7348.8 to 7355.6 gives 17.1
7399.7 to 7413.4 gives 16.8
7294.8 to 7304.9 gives 16.8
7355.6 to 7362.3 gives 16.8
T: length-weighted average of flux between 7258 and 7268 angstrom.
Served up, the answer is 16.1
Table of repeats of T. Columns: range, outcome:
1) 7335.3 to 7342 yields 17.4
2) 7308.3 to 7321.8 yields 16.7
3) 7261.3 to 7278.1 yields 16.3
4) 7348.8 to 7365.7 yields 17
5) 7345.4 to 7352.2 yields 16.9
